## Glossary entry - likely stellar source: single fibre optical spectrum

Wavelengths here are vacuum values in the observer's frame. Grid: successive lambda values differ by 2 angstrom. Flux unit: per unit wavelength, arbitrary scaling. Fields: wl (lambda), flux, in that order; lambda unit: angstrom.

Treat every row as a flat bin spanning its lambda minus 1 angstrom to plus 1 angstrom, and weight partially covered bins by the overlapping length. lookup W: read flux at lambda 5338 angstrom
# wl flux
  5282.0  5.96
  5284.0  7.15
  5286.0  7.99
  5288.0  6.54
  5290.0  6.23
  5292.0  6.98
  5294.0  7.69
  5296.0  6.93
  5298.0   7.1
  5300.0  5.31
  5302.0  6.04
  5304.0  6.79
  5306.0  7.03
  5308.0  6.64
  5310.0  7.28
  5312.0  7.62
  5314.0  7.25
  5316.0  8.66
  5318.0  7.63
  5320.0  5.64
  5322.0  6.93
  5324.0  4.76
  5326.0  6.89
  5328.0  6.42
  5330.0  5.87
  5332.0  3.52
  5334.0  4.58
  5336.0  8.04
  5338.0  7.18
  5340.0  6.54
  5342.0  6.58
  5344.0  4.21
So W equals 7.18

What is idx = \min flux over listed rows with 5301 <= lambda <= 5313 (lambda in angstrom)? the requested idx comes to 6.04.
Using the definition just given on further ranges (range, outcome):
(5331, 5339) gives 3.52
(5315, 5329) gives 4.76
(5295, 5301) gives 5.31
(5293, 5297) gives 6.93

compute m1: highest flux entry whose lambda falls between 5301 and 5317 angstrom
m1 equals 8.66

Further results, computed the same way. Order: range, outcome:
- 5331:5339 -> 8.04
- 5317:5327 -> 7.63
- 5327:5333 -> 6.42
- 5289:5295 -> 7.69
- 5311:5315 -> 7.62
